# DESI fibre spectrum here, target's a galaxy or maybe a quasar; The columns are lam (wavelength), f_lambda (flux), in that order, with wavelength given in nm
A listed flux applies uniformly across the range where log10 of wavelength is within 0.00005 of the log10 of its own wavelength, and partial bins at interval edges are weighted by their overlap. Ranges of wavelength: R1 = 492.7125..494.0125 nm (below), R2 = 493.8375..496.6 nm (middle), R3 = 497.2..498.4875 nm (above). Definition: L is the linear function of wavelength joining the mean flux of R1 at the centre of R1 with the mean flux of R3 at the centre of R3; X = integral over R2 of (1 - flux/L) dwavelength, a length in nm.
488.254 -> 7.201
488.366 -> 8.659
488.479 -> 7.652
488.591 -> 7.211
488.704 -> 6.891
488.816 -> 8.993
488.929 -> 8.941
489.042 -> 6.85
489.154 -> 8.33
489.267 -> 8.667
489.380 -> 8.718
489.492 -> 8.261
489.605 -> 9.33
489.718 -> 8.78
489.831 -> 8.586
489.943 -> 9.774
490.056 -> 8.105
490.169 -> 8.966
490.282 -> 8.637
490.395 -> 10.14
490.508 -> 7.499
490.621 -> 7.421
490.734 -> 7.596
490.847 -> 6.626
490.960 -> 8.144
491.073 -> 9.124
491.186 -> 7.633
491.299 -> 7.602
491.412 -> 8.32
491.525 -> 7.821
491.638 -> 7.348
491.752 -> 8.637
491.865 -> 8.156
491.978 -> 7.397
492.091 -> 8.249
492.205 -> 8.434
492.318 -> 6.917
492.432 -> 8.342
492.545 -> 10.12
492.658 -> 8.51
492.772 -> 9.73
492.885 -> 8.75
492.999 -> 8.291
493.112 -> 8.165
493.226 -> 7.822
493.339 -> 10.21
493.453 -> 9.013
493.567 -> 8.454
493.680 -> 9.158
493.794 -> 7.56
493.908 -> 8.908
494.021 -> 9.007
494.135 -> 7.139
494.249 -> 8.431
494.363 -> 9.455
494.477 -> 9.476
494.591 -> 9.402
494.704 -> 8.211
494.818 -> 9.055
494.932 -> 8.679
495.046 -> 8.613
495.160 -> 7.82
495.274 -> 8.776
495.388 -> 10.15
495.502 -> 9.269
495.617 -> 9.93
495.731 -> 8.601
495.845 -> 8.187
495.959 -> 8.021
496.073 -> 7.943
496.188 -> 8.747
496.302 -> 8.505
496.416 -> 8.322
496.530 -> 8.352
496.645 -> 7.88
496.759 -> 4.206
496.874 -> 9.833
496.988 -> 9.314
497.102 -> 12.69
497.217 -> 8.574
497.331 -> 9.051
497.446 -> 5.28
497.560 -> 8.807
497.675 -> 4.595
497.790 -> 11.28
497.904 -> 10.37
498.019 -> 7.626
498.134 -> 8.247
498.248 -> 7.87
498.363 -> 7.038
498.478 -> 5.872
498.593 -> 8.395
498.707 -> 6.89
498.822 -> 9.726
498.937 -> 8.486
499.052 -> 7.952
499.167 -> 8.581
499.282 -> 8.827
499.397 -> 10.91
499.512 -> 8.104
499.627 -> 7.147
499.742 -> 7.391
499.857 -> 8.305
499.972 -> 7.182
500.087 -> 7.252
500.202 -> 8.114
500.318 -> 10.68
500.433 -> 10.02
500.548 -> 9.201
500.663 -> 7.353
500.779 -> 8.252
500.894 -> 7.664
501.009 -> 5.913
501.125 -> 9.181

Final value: -0.10 nm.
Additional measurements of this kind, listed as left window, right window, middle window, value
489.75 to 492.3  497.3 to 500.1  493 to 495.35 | -0.16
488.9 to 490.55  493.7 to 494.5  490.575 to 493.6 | 0.12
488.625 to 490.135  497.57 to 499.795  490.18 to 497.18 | -0.15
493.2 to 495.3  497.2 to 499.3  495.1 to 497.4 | -0.09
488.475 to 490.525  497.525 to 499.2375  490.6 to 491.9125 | 0.08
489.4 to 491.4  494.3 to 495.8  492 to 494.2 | 0.05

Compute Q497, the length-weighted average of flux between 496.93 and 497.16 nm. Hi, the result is 11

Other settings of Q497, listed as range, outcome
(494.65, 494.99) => 8.65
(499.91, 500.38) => 8.32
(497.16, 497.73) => 7.27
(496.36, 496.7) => 8.18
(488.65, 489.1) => 7.93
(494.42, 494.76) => 9.05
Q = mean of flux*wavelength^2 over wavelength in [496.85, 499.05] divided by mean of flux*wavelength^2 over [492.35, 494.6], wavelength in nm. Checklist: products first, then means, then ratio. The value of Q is 0.97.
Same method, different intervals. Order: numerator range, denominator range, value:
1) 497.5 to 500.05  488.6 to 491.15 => 1.01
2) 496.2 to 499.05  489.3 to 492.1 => 1.02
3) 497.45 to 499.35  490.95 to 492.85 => 1.00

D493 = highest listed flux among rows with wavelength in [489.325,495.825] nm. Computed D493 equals 10.21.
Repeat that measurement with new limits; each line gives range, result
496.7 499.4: 12.69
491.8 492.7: 10.12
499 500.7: 10.91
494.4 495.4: 10.15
